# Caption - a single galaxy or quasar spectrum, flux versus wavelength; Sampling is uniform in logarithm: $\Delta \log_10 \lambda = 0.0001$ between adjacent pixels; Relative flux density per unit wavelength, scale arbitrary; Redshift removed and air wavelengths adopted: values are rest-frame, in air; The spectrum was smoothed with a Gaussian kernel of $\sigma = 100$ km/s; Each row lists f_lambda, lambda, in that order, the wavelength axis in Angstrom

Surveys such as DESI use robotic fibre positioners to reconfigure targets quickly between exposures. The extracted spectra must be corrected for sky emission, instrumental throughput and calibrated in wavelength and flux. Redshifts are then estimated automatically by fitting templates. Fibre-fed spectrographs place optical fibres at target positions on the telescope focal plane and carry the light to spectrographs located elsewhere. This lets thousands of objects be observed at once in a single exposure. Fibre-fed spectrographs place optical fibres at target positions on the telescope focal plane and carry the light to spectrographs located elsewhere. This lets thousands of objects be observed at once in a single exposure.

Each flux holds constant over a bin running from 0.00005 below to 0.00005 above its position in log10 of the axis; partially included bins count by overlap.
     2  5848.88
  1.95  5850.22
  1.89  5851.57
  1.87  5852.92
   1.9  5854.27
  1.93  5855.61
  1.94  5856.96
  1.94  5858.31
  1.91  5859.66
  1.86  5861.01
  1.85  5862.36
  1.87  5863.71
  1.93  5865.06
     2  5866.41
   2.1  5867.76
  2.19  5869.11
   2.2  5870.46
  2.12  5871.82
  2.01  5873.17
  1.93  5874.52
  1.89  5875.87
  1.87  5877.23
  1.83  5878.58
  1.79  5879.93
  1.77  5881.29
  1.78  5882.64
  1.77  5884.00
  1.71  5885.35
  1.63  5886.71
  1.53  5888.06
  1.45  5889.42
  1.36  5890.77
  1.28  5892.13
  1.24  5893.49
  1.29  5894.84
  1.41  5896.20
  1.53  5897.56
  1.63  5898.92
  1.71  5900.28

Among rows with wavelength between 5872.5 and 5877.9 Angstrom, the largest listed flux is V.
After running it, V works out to 2.01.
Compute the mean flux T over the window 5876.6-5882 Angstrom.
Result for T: 1.82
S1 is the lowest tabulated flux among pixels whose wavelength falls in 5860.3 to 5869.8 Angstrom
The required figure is 1.85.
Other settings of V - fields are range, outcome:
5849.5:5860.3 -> 1.95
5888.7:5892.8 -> 1.45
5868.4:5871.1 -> 2.2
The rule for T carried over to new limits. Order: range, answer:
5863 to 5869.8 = 2.02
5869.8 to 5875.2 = 2.06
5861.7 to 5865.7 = 1.88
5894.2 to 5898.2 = 1.41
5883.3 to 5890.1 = 1.62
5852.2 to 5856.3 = 1.9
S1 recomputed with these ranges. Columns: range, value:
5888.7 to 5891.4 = 1.36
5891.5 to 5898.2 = 1.24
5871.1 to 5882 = 1.77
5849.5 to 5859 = 1.87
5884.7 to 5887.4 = 1.63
